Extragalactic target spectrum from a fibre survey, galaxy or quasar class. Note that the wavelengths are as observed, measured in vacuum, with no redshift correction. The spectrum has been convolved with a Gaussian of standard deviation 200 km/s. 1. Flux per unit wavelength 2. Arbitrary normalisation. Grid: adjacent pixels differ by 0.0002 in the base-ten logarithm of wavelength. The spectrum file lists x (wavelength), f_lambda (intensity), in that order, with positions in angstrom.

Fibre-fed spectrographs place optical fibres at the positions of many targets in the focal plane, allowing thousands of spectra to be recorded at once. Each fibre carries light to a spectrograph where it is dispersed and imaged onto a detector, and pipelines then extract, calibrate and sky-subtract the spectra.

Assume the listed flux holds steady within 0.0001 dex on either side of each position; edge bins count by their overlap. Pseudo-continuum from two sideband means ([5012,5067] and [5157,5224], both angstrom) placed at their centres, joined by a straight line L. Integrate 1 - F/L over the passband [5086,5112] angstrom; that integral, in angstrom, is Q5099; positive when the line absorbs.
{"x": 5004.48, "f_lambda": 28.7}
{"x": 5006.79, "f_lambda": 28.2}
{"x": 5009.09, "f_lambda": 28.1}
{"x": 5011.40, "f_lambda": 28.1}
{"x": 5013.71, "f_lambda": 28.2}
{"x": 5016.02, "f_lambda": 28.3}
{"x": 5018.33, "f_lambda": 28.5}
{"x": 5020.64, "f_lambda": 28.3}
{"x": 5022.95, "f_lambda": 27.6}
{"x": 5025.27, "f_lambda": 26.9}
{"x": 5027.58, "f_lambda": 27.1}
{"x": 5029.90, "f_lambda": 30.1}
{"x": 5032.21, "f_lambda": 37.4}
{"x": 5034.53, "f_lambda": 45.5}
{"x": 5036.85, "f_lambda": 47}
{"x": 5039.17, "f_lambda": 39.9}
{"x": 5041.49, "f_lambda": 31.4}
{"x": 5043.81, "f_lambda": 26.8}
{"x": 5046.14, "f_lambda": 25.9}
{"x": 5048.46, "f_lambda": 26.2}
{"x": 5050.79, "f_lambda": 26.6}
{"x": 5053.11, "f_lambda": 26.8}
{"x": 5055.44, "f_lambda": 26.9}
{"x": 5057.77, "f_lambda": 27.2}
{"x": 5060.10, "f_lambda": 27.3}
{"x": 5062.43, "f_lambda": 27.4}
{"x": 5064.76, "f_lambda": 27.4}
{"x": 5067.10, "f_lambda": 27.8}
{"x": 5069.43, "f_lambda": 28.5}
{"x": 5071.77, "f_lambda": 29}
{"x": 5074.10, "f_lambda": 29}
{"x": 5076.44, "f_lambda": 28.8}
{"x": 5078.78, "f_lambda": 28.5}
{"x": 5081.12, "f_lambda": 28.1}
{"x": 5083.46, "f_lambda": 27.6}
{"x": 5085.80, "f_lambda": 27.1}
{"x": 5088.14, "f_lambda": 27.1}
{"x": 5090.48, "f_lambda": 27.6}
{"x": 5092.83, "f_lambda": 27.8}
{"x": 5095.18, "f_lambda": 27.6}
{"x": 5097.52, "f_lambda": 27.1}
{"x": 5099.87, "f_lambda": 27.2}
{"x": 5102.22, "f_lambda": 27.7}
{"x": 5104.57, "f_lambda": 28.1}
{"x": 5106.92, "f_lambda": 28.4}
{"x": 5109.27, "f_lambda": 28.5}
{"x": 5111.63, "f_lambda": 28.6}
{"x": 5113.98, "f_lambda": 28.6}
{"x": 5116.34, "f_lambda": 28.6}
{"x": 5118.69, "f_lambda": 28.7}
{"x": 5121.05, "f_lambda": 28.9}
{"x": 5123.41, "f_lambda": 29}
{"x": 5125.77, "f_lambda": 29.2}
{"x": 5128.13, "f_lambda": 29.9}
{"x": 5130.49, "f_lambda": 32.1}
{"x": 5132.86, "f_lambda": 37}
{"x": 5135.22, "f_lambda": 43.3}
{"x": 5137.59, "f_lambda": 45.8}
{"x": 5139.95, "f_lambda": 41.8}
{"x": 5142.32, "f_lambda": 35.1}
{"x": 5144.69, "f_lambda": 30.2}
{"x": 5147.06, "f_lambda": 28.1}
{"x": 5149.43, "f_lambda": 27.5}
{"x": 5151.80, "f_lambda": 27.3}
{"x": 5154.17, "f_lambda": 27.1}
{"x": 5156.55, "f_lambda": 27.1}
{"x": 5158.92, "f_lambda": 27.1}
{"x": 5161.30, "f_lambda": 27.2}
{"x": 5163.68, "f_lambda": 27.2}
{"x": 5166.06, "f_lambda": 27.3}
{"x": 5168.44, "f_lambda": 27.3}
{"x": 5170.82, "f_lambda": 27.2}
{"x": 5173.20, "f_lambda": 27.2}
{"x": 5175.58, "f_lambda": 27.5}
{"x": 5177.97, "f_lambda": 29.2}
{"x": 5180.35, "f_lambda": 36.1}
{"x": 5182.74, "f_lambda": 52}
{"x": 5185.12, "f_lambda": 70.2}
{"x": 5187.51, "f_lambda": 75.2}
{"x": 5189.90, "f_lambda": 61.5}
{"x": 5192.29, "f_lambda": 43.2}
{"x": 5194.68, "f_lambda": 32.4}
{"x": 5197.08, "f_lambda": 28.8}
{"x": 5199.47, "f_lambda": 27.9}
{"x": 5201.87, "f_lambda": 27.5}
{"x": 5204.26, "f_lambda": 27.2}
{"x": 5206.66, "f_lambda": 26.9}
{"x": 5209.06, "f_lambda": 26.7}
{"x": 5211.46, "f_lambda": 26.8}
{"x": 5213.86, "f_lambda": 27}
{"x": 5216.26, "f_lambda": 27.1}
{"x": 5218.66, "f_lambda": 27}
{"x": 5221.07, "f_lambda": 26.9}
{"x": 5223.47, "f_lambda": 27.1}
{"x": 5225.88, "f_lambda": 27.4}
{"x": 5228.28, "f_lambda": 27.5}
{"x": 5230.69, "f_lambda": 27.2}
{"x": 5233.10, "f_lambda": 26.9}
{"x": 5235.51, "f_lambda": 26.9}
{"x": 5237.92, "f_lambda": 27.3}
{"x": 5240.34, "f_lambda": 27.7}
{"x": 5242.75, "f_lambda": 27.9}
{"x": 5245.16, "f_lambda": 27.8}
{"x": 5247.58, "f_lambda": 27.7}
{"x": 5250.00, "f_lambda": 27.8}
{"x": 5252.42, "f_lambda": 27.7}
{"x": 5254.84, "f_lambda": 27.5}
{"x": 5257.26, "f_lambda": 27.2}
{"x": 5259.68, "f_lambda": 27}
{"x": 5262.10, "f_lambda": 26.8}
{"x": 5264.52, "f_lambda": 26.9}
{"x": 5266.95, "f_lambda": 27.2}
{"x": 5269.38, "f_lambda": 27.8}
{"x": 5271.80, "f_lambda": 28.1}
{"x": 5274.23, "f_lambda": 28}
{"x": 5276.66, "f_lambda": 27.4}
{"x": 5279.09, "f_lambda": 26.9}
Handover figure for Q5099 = 3.1 angstrom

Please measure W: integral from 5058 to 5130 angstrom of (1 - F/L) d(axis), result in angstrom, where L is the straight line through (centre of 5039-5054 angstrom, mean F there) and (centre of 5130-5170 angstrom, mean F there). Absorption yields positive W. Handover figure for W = 4.1 angstrom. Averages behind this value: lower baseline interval 28.4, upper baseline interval 31.6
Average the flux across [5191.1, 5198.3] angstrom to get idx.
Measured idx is 34.8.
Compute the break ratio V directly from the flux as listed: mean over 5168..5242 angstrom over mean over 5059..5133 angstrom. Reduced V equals 1.2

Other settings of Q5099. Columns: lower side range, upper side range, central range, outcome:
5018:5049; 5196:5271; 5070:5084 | 1.2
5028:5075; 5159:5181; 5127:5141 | -4.5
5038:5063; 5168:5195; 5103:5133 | 5.5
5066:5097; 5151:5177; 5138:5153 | -2.7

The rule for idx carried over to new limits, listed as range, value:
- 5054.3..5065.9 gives 27.2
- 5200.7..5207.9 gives 27.2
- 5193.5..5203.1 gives 29.1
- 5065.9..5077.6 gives 28.6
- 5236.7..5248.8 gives 27.7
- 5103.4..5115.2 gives 28.4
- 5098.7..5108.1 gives 27.9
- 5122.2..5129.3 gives 29.4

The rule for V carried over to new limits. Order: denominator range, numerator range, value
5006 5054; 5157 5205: 1.19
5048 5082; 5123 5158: 1.18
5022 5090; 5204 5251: 0.92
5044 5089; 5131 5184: 1.17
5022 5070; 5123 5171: 1.03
